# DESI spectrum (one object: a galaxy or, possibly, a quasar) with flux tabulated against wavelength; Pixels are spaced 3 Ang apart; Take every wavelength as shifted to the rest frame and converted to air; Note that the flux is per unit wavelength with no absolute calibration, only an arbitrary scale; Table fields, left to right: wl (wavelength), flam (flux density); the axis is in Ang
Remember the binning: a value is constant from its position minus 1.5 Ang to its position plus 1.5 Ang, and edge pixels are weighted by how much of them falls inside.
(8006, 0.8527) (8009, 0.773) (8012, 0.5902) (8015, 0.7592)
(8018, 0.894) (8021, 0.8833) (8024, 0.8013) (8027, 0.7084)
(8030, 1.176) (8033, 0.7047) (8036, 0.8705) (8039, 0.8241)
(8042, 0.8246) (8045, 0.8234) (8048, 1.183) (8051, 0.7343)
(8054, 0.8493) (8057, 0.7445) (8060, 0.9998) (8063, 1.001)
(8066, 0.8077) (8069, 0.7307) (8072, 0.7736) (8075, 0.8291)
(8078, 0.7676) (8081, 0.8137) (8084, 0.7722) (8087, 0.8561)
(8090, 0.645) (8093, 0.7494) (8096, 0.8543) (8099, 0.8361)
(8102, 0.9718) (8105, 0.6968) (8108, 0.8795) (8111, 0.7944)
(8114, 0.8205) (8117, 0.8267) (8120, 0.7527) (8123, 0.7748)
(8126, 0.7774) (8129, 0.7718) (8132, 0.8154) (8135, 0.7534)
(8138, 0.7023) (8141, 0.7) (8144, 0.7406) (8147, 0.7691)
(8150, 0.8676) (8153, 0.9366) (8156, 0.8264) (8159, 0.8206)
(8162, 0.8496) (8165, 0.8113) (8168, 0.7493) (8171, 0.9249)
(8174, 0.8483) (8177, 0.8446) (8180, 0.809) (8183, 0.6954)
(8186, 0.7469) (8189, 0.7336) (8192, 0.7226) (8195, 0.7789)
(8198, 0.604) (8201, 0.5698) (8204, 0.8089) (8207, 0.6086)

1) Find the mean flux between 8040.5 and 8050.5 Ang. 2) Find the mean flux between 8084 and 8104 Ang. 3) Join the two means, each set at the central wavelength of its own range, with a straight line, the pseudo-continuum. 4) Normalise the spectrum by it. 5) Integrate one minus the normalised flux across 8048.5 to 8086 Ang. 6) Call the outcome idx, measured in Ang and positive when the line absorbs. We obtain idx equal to 1.91 Ang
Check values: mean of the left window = 0.923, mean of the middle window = 0.829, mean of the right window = 0.812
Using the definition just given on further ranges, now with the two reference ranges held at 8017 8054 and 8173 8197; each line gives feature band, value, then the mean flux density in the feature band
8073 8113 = 1.2 Ang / 0.805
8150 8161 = -1.0 Ang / 0.862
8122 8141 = 1.0 Ang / 0.76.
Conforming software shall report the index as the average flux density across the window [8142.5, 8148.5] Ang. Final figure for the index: 0.755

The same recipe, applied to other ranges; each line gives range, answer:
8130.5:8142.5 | 0.743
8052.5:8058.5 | 0.797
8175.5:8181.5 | 0.827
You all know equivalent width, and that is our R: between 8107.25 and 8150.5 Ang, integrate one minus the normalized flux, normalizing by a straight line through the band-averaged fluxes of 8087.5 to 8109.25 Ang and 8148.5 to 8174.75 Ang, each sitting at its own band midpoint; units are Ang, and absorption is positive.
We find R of 2.4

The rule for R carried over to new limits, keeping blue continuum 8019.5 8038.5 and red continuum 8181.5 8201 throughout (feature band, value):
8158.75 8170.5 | -1.4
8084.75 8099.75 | 0.2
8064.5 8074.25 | 0.5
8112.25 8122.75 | -0.3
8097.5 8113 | -1.0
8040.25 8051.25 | -0.9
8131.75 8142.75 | 0.3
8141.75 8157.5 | -1.7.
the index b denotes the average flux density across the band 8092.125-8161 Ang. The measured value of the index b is 0.802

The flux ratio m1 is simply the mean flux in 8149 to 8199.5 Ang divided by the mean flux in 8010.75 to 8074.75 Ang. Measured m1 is 0.9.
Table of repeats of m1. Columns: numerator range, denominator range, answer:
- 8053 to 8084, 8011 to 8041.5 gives 1.00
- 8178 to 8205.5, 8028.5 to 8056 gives 0.81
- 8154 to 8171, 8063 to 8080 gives 1.03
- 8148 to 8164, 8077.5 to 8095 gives 1.11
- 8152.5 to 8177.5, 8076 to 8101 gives 1.06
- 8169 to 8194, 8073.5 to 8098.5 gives 1.00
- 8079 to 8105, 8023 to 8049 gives 0.92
